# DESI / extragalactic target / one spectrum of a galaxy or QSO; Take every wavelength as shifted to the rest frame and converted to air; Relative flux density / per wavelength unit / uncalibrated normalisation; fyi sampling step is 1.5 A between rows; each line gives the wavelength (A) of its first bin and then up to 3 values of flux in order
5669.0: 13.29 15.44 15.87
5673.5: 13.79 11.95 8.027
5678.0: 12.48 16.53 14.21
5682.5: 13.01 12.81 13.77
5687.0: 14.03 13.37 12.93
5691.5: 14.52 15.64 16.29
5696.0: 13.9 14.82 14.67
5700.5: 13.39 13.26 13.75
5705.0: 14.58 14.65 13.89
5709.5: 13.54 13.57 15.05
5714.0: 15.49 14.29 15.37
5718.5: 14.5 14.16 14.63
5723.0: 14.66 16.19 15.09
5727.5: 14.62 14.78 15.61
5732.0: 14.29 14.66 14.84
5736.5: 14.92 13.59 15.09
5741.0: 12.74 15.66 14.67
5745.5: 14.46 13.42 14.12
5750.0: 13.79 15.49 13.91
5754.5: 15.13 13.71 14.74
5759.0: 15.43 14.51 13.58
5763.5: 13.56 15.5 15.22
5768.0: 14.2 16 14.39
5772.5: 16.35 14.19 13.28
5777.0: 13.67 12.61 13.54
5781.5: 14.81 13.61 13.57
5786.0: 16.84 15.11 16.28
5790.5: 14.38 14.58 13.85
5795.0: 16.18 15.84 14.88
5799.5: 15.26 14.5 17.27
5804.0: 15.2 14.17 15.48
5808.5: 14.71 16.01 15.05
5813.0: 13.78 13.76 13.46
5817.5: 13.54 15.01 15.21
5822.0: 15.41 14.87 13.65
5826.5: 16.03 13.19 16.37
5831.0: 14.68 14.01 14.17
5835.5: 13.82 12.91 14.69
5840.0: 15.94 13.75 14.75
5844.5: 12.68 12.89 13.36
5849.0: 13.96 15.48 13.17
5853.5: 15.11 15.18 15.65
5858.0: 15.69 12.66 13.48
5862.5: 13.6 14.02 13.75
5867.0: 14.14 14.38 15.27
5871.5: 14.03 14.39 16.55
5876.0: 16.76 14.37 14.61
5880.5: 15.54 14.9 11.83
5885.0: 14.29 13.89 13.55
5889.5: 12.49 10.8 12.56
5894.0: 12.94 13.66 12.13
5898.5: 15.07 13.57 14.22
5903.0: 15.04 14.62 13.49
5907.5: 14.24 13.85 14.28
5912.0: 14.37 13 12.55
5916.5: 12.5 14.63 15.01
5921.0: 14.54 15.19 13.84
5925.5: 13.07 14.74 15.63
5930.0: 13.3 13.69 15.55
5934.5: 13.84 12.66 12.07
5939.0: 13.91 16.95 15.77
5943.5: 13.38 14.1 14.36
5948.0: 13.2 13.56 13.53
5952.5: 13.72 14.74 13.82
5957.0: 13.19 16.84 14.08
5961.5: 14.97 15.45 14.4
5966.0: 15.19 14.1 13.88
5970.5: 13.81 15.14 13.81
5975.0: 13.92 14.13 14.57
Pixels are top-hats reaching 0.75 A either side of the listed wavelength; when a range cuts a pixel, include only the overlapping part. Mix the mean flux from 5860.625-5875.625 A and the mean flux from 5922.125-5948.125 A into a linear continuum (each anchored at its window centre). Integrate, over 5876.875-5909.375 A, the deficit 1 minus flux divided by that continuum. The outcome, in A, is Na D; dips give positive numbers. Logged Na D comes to 1.5 A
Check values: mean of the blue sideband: 14.4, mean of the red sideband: 14.2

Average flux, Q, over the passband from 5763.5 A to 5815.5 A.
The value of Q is 14.8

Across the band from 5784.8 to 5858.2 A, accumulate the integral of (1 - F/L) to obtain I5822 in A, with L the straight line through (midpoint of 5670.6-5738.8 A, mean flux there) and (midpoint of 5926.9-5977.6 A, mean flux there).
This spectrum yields -2.4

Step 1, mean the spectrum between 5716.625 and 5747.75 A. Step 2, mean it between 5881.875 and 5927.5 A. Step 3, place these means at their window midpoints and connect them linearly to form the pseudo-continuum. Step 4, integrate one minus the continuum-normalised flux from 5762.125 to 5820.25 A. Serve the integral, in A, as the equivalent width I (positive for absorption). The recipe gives -1.6 A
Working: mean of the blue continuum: 14.7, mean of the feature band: 14.7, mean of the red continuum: 13.7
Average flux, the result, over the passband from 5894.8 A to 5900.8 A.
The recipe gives 13.6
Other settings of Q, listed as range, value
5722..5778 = 14.6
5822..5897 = 14.2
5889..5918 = 13.5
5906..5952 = 14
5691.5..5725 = 14.5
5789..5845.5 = 14.7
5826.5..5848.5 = 14.2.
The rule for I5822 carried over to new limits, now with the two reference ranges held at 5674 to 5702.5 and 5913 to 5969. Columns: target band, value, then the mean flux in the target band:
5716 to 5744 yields -2.0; 14.7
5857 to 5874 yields -0.2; 14.2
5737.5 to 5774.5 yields -2.0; 14.5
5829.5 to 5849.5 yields -0.1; 14.1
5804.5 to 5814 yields -0.6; 14.8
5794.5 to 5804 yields -1.2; 15.6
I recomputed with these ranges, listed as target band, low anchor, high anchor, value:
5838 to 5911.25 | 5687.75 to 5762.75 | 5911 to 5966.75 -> 0.9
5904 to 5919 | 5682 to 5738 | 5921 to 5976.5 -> 0.6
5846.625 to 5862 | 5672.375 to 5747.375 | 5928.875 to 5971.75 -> -0.1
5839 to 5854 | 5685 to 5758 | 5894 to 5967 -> 0.2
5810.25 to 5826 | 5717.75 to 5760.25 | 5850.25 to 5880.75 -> 0.2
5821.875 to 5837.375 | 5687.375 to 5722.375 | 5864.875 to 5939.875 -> -0.4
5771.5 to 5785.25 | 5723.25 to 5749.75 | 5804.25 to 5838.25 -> 0.6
